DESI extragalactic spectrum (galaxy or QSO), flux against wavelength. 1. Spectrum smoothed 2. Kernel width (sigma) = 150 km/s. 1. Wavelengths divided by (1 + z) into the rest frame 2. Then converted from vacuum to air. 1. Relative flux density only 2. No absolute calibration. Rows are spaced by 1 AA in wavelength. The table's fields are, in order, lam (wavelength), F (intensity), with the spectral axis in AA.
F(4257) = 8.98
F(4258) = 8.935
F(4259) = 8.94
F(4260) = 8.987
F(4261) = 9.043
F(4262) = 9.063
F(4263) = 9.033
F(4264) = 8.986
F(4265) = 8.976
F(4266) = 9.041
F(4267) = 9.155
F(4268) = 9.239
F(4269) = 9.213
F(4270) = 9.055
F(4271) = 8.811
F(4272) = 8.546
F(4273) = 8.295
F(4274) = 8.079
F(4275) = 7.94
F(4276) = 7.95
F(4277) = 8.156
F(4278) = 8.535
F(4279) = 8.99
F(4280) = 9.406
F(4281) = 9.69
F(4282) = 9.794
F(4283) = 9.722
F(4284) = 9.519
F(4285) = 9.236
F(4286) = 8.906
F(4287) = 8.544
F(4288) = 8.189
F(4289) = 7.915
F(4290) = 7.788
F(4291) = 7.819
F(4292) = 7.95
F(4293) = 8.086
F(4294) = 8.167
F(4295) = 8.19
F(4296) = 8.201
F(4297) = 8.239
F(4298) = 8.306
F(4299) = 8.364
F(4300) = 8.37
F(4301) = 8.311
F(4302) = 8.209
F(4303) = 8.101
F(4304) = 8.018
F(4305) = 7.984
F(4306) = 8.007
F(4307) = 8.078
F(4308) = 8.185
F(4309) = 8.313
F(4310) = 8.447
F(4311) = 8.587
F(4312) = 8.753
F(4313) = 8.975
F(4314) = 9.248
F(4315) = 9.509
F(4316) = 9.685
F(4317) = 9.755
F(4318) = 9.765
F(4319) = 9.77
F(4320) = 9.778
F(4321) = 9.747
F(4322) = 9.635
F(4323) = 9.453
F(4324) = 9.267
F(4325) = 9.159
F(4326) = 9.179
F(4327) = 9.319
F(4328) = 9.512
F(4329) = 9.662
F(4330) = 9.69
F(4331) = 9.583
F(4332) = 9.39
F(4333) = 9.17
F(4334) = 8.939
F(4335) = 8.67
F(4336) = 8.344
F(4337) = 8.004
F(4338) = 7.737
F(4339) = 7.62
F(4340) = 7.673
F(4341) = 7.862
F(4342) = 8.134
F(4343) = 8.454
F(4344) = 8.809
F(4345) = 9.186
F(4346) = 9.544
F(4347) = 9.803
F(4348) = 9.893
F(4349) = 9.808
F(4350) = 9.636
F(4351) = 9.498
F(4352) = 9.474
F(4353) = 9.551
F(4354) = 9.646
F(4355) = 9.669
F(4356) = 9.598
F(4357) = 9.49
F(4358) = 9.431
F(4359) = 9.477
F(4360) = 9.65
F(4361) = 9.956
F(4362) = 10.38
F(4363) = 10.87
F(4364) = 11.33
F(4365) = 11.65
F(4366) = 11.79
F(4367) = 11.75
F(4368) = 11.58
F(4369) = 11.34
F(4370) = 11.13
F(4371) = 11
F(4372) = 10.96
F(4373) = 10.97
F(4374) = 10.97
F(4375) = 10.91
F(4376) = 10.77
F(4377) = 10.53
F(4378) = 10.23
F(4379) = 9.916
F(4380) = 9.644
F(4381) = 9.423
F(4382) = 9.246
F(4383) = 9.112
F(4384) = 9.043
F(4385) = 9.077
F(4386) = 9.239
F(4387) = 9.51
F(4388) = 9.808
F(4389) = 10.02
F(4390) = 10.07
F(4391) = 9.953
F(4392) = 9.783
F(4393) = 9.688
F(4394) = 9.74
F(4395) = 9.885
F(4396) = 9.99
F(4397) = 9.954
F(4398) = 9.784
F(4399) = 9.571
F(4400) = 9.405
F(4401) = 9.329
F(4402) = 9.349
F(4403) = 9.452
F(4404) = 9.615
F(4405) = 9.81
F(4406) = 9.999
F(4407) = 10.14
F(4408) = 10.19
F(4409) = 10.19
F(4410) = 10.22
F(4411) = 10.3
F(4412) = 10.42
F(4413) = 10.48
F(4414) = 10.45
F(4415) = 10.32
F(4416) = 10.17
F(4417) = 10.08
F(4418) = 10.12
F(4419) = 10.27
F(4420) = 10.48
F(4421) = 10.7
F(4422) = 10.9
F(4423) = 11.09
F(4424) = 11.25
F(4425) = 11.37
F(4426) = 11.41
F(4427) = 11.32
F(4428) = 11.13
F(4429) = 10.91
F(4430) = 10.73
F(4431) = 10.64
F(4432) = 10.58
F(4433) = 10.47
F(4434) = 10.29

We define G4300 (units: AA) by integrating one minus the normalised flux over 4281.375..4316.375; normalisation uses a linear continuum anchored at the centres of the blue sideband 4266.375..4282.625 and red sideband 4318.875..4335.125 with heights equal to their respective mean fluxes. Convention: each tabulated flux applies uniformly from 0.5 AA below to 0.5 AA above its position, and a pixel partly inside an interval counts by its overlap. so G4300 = 2.3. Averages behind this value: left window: 8.81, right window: 9.42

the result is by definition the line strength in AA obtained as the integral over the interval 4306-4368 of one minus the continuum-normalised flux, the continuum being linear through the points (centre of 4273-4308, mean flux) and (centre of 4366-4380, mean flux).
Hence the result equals 2.9 AA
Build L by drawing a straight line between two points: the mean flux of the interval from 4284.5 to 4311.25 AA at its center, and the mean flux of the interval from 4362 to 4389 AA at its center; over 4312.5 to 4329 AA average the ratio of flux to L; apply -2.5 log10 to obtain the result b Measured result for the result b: -0.07 mag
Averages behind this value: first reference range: 8.24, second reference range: 10.4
